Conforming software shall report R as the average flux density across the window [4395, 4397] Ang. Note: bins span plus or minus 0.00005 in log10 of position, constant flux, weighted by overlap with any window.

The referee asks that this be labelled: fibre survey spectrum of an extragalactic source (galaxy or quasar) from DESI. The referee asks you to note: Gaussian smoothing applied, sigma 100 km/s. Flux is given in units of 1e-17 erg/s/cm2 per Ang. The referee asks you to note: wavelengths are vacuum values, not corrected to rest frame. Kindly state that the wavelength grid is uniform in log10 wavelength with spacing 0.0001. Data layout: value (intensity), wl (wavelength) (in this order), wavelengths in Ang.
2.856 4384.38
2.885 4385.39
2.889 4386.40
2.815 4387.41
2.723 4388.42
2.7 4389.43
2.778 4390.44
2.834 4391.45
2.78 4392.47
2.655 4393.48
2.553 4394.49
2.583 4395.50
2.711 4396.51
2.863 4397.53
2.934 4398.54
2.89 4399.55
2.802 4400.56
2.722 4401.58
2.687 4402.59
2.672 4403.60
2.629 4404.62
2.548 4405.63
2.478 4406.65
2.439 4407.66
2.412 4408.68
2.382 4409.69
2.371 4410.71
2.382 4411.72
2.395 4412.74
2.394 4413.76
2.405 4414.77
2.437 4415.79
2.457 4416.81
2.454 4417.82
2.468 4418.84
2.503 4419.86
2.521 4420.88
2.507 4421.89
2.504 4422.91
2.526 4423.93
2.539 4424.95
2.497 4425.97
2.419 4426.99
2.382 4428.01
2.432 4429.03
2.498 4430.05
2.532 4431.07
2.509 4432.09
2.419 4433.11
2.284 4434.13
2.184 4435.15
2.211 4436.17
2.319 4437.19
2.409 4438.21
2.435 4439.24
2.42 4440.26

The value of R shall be 2.65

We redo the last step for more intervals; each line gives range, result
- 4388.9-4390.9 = 2.74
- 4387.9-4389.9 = 2.71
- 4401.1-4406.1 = 2.66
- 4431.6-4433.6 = 2.46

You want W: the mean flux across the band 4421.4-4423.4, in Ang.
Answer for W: 2.5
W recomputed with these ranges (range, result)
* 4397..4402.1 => 2.84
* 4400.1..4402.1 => 2.76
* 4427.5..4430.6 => 2.44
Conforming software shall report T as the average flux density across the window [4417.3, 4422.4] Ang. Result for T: 2.49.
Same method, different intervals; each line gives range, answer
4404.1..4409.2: 2.5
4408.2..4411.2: 2.39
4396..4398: 2.78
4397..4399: 2.89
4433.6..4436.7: 2.23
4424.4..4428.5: 2.46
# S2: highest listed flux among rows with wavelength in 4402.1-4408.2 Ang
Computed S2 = 2.687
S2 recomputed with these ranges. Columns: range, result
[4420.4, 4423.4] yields 2.521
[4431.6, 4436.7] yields 2.509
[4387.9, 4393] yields 2.834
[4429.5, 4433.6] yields 2.532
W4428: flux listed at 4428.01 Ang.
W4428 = 2.382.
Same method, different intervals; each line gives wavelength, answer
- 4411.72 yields 2.382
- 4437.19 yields 2.319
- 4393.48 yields 2.655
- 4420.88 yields 2.521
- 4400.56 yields 2.802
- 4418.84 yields 2.468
